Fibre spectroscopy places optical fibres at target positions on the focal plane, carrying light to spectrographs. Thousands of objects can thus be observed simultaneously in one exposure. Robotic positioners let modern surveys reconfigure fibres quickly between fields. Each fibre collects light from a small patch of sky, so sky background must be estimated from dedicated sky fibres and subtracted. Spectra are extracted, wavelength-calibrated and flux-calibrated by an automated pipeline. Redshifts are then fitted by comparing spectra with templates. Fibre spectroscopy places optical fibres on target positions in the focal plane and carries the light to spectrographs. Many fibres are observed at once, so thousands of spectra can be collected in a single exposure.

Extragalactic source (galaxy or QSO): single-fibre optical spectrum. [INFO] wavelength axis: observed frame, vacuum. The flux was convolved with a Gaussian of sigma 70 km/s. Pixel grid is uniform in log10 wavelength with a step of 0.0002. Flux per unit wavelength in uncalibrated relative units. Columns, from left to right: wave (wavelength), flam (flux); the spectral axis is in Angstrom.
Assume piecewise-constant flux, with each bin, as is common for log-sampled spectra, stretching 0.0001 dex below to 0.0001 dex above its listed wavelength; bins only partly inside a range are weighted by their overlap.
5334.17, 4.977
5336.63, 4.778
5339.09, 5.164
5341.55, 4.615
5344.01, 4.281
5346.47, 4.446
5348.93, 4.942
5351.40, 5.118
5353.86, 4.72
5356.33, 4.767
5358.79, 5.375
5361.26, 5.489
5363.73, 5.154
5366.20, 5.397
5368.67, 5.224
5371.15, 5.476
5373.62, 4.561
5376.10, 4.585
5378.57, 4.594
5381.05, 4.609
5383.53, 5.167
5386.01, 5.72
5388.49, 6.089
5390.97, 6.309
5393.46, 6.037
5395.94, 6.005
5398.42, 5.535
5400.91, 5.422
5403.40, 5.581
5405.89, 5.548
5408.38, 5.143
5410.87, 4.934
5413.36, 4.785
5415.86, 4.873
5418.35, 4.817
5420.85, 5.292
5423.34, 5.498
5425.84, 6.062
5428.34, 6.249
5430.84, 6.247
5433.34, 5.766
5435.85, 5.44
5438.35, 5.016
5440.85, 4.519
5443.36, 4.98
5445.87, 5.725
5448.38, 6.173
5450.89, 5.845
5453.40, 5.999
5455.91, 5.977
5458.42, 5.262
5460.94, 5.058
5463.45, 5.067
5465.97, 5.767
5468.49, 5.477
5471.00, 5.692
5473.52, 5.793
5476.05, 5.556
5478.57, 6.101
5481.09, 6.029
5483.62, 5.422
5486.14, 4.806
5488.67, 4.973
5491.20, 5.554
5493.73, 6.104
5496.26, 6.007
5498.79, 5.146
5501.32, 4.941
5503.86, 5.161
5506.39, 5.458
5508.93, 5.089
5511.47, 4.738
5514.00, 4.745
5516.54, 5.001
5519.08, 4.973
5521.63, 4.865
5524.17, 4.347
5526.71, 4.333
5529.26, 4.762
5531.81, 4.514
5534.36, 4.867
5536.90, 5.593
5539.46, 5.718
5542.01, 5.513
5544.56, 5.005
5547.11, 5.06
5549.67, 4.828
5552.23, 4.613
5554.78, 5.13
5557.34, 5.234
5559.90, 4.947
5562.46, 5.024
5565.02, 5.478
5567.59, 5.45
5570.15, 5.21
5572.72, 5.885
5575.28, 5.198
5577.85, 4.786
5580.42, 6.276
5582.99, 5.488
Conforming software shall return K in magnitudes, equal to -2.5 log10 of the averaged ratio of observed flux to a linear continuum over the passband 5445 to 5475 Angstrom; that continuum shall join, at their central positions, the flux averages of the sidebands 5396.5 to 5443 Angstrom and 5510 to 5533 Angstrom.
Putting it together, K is -0.11 mag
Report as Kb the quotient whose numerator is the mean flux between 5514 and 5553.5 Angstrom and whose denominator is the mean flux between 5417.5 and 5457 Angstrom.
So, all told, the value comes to 0.88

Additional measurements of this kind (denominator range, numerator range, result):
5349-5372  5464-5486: 1.09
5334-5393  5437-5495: 1.09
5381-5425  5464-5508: 1.01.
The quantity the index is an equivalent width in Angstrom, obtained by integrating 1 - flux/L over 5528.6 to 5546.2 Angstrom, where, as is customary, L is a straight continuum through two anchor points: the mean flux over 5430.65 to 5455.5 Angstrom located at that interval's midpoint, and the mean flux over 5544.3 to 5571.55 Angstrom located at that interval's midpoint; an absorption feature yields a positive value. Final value 0.1 Angstrom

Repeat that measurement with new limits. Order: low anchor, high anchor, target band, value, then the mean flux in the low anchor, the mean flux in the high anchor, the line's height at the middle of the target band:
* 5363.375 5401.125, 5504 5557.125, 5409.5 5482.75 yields -4.5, 5.37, 4.97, 5.2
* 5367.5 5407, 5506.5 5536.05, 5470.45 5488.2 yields -2.2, 5.4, 4.79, 4.98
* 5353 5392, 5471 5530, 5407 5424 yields 0.6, 5.2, 5.23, 5.21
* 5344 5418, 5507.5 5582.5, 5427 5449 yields -1.7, 5.21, 5.08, 5.16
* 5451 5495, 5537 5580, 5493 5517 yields 1.0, 5.57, 5.22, 5.44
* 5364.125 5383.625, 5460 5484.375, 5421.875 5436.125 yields -1.6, 4.95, 5.61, 5.32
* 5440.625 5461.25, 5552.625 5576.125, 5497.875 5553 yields 4.1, 5.57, 5.26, 5.37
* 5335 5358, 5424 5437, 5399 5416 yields 1.2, 4.77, 5.93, 5.62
